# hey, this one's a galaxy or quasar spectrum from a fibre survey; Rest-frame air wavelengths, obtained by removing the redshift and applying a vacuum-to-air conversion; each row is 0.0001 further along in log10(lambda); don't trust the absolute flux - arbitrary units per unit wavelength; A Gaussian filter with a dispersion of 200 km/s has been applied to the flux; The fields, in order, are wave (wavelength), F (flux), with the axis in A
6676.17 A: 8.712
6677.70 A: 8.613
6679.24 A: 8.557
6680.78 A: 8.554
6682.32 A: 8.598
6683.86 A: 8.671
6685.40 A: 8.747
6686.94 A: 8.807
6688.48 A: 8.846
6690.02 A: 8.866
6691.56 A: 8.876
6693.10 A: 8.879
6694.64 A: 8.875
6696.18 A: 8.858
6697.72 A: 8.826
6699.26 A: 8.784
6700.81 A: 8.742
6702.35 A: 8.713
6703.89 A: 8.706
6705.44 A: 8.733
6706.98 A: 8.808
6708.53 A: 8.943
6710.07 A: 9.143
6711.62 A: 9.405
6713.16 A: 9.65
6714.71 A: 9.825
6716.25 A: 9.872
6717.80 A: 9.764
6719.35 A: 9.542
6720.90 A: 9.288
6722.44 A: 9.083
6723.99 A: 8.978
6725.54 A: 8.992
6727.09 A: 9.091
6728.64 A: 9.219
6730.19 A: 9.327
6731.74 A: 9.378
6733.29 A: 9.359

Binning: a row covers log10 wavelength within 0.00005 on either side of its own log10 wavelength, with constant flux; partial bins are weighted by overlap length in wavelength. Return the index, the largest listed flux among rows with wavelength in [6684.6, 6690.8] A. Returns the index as 8.866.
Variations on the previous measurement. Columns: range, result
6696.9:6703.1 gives 8.826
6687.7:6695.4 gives 8.879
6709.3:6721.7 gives 9.872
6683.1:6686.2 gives 8.747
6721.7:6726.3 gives 9.083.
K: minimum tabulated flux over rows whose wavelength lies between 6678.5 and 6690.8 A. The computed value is 8.554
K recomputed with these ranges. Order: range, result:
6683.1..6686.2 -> 8.671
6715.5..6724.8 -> 8.978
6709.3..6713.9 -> 9.143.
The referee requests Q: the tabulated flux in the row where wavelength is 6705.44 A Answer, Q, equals 8.733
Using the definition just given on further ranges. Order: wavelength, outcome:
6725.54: 8.992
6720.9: 9.288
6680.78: 8.554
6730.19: 9.327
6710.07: 9.143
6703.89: 8.706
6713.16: 9.65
